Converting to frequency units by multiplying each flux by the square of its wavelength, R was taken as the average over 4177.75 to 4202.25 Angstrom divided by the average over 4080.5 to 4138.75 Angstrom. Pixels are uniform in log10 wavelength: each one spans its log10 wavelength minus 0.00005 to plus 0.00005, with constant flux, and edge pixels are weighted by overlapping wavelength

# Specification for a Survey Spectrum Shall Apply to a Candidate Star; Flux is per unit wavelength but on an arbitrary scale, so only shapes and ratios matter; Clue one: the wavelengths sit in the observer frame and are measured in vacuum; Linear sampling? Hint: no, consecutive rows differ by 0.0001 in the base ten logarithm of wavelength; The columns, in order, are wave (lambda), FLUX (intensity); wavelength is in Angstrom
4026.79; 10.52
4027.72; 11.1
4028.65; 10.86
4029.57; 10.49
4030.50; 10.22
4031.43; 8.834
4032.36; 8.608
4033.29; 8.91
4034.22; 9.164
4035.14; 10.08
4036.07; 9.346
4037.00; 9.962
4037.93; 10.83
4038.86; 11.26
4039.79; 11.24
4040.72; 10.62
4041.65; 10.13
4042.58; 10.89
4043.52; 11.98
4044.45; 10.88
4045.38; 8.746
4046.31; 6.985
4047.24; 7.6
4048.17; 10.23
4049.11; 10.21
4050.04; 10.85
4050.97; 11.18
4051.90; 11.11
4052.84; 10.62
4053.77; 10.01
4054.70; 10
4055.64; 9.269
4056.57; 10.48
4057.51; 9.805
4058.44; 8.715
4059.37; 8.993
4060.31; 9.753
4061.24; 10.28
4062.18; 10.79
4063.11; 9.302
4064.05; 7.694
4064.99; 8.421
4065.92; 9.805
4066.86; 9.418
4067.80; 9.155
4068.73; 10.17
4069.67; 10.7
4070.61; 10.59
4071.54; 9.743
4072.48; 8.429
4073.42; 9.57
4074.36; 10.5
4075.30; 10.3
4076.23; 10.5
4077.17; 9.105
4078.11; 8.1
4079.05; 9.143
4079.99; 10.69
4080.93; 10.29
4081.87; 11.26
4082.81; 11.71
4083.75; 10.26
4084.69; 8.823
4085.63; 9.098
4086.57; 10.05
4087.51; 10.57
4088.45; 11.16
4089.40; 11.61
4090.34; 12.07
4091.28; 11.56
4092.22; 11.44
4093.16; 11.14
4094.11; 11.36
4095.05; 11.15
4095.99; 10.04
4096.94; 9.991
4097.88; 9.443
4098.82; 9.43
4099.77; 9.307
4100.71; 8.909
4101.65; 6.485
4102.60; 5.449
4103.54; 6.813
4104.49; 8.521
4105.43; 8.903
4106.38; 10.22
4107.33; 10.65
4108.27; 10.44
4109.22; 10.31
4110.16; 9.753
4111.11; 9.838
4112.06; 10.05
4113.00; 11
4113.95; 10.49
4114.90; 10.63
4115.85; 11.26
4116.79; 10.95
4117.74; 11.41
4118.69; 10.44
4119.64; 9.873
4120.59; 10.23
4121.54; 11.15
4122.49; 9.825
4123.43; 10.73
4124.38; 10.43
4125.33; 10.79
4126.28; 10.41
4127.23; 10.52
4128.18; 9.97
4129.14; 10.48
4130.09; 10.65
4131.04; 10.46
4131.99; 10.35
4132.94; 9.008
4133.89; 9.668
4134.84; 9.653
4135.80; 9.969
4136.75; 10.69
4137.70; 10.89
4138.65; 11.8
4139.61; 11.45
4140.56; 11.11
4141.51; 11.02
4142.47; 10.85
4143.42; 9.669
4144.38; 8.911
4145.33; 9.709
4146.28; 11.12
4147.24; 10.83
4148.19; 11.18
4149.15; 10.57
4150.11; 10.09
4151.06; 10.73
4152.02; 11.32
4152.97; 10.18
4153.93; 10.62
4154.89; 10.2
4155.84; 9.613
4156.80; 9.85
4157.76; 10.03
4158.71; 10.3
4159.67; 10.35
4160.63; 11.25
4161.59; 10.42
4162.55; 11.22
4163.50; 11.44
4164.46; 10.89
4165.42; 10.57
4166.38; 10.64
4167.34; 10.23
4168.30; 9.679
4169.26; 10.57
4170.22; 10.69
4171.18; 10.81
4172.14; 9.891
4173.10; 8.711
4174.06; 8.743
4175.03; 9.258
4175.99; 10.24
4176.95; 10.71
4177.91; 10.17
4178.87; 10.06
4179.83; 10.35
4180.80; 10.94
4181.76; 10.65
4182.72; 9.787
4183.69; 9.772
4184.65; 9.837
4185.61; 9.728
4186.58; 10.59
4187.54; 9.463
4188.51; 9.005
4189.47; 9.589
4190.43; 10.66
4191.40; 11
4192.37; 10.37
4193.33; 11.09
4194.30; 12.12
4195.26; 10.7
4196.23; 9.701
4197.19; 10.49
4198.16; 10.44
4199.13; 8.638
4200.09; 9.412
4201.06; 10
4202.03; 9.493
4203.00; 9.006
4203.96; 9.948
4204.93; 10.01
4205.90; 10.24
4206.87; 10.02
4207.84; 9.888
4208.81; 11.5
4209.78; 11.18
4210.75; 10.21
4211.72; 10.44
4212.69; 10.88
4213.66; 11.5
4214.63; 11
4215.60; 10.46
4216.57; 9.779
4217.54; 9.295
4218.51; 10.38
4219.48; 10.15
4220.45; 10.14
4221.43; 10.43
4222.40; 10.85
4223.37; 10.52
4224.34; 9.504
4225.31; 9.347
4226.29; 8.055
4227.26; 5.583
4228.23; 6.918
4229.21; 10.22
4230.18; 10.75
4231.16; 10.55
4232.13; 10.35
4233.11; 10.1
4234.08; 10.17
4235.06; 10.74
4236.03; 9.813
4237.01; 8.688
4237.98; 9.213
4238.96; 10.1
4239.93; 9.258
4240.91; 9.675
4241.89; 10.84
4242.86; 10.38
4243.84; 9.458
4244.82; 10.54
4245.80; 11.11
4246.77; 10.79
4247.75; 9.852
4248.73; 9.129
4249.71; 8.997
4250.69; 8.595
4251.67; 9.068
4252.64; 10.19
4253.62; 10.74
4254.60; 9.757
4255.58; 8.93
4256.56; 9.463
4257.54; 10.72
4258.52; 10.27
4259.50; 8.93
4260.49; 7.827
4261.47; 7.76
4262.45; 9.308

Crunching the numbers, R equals 1.0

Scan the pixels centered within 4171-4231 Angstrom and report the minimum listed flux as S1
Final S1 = 5.583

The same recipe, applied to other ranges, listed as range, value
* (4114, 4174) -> 8.711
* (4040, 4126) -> 5.449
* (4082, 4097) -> 8.823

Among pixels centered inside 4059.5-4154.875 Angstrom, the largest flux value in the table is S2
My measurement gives 12.07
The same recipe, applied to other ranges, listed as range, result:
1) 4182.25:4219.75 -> 12.12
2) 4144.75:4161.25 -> 11.32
